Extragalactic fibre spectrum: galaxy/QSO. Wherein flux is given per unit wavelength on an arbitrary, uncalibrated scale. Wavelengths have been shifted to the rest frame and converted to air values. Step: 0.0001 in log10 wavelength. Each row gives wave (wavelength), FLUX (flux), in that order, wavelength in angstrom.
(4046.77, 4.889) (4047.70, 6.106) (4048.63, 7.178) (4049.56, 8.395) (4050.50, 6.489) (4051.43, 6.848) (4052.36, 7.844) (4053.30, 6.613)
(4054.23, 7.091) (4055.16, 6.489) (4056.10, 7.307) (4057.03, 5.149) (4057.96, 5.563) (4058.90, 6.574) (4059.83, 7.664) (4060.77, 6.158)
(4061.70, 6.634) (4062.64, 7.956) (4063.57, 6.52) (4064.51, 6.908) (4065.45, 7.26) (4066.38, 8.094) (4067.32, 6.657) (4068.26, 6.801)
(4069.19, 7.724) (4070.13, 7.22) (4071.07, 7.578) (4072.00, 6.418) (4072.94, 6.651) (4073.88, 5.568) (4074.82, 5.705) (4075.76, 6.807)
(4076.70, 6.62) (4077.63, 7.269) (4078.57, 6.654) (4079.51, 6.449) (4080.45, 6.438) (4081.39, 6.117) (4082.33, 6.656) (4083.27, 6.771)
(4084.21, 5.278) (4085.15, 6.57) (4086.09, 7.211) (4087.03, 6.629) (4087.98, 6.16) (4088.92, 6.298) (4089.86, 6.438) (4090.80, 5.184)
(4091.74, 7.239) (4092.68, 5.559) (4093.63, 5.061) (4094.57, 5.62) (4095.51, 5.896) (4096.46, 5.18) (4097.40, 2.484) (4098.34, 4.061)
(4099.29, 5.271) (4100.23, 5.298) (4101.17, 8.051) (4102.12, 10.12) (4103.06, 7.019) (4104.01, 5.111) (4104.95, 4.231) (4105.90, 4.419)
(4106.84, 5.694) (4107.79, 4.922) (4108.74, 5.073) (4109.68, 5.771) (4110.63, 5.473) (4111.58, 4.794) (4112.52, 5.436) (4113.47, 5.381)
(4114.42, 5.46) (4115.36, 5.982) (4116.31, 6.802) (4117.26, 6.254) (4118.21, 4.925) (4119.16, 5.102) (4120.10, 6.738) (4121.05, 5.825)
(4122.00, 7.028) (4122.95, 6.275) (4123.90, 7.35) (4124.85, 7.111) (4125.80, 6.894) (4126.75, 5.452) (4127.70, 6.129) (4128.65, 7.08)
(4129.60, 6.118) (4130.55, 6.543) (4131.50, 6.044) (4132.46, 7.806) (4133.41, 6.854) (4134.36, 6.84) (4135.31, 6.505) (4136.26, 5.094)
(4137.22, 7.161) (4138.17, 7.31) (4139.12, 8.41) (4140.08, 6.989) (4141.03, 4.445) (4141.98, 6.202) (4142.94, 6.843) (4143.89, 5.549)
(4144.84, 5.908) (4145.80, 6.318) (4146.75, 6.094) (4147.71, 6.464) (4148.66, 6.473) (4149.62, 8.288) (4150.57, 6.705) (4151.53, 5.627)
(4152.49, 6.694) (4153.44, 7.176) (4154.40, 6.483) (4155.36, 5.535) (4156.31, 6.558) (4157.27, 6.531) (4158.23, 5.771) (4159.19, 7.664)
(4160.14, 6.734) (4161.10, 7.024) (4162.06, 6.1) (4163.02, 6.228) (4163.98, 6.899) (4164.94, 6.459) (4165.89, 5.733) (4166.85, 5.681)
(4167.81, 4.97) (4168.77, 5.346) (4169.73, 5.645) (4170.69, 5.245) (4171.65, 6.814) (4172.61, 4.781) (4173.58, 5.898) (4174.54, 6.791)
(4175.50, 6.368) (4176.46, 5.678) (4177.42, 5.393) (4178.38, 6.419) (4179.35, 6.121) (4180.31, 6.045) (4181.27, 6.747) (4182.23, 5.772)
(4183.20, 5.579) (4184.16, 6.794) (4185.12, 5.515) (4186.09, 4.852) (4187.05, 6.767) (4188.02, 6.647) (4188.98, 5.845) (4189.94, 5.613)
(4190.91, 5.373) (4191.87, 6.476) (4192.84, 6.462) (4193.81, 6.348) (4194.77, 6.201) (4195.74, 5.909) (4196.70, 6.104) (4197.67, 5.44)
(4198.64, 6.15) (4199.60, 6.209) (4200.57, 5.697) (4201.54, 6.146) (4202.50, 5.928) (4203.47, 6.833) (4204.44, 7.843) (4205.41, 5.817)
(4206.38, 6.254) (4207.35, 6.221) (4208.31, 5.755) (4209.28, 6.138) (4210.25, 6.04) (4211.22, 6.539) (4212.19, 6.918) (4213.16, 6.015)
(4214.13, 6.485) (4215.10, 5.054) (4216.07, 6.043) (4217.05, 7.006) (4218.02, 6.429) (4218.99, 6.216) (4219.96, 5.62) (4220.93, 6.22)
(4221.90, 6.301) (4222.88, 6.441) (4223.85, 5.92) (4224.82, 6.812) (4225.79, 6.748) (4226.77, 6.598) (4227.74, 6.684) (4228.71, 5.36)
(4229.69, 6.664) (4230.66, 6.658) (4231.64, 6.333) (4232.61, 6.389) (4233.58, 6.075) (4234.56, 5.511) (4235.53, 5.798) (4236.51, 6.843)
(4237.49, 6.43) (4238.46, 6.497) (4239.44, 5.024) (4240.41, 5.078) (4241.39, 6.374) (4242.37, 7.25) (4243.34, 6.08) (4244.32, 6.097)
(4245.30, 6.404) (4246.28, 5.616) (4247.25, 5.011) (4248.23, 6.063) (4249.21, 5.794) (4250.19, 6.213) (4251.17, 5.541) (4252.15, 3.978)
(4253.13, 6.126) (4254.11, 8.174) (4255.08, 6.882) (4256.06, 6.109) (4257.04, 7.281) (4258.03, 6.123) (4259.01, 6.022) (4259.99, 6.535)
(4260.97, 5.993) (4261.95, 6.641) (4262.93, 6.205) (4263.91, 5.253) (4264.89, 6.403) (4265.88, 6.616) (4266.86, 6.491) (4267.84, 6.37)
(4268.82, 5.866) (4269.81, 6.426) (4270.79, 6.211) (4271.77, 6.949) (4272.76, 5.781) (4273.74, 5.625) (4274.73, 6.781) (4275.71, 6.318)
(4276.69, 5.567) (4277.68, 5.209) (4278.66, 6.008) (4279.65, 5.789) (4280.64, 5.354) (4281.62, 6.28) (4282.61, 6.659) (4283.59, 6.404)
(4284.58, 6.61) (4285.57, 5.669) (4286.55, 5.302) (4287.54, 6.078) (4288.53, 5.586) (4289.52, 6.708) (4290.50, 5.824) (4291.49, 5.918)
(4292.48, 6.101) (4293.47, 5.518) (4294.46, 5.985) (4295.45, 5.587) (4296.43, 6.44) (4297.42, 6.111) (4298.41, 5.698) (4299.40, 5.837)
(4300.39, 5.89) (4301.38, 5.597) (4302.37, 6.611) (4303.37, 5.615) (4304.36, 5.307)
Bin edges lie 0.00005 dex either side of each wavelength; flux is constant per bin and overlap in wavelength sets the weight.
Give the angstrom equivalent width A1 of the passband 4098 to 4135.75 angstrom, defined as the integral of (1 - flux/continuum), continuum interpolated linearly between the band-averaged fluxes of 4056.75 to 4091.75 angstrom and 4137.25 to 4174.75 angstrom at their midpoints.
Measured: 2.2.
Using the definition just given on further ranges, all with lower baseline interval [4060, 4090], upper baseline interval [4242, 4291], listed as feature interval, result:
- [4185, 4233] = 0.7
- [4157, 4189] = 1.6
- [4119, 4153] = 0.0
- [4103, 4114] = 2.3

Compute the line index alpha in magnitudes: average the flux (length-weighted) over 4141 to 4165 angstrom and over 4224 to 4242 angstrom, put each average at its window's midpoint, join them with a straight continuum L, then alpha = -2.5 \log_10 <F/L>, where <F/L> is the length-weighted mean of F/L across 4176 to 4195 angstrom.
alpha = 0.06 mag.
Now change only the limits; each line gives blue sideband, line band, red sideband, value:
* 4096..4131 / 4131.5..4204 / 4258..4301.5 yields -0.056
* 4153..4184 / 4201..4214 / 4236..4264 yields -0.036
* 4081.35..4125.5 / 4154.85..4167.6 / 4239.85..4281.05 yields -0.066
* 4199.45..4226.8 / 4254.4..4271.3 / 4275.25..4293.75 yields -0.052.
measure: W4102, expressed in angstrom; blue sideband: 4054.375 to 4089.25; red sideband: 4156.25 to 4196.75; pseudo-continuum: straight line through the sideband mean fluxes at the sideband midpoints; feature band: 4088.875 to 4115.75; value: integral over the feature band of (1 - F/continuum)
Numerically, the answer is 3.8 angstrom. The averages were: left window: 6.67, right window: 6.09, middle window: 5.59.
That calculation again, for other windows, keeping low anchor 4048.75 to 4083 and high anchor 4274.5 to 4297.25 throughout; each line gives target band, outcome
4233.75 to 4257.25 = 0.2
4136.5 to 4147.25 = 0.1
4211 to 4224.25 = 0.0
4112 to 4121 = 1.1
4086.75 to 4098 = 1.8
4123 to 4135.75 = -0.2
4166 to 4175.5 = 1.0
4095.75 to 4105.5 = 1.5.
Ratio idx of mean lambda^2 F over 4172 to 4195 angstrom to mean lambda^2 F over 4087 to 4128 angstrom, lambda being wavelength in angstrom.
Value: 1.1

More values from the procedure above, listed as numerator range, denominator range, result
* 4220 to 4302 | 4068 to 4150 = 1.06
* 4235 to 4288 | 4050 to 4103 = 1.03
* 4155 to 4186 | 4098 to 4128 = 1.05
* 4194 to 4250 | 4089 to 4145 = 1.08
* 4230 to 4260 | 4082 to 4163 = 1.05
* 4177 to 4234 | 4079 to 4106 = 1.09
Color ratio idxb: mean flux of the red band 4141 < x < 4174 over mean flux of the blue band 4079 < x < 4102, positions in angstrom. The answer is 1.04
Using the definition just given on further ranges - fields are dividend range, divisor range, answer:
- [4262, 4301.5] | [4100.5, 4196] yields 0.97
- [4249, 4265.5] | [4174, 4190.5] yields 1.02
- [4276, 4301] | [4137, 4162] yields 0.90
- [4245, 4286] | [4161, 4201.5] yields 1.02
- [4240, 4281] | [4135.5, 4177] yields 0.97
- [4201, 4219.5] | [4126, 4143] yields 0.96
